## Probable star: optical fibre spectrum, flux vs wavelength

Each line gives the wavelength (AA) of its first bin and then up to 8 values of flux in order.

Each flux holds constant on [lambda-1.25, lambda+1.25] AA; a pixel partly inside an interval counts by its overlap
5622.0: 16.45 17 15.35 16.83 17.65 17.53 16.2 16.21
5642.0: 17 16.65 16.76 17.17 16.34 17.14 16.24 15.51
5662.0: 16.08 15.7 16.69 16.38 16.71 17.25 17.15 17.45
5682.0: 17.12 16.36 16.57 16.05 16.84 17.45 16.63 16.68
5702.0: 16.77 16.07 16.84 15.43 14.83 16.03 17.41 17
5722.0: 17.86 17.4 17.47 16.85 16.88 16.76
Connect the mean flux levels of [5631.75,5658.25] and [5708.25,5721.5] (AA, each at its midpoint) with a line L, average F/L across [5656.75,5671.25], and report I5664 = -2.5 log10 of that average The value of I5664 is 0.03 mag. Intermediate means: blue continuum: 16.8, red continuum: 16.2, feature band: 16.1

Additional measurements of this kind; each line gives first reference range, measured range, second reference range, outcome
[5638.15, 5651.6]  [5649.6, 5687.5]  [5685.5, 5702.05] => 0.008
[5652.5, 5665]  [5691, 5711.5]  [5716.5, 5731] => 0.026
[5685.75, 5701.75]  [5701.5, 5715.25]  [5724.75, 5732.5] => 0.062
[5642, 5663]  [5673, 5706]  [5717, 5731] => 0.009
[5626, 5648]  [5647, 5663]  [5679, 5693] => 0.017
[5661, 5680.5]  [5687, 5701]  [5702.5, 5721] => -0.018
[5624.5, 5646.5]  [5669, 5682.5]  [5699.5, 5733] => -0.023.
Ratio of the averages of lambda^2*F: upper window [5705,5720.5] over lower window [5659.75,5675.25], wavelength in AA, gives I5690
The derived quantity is 1.0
